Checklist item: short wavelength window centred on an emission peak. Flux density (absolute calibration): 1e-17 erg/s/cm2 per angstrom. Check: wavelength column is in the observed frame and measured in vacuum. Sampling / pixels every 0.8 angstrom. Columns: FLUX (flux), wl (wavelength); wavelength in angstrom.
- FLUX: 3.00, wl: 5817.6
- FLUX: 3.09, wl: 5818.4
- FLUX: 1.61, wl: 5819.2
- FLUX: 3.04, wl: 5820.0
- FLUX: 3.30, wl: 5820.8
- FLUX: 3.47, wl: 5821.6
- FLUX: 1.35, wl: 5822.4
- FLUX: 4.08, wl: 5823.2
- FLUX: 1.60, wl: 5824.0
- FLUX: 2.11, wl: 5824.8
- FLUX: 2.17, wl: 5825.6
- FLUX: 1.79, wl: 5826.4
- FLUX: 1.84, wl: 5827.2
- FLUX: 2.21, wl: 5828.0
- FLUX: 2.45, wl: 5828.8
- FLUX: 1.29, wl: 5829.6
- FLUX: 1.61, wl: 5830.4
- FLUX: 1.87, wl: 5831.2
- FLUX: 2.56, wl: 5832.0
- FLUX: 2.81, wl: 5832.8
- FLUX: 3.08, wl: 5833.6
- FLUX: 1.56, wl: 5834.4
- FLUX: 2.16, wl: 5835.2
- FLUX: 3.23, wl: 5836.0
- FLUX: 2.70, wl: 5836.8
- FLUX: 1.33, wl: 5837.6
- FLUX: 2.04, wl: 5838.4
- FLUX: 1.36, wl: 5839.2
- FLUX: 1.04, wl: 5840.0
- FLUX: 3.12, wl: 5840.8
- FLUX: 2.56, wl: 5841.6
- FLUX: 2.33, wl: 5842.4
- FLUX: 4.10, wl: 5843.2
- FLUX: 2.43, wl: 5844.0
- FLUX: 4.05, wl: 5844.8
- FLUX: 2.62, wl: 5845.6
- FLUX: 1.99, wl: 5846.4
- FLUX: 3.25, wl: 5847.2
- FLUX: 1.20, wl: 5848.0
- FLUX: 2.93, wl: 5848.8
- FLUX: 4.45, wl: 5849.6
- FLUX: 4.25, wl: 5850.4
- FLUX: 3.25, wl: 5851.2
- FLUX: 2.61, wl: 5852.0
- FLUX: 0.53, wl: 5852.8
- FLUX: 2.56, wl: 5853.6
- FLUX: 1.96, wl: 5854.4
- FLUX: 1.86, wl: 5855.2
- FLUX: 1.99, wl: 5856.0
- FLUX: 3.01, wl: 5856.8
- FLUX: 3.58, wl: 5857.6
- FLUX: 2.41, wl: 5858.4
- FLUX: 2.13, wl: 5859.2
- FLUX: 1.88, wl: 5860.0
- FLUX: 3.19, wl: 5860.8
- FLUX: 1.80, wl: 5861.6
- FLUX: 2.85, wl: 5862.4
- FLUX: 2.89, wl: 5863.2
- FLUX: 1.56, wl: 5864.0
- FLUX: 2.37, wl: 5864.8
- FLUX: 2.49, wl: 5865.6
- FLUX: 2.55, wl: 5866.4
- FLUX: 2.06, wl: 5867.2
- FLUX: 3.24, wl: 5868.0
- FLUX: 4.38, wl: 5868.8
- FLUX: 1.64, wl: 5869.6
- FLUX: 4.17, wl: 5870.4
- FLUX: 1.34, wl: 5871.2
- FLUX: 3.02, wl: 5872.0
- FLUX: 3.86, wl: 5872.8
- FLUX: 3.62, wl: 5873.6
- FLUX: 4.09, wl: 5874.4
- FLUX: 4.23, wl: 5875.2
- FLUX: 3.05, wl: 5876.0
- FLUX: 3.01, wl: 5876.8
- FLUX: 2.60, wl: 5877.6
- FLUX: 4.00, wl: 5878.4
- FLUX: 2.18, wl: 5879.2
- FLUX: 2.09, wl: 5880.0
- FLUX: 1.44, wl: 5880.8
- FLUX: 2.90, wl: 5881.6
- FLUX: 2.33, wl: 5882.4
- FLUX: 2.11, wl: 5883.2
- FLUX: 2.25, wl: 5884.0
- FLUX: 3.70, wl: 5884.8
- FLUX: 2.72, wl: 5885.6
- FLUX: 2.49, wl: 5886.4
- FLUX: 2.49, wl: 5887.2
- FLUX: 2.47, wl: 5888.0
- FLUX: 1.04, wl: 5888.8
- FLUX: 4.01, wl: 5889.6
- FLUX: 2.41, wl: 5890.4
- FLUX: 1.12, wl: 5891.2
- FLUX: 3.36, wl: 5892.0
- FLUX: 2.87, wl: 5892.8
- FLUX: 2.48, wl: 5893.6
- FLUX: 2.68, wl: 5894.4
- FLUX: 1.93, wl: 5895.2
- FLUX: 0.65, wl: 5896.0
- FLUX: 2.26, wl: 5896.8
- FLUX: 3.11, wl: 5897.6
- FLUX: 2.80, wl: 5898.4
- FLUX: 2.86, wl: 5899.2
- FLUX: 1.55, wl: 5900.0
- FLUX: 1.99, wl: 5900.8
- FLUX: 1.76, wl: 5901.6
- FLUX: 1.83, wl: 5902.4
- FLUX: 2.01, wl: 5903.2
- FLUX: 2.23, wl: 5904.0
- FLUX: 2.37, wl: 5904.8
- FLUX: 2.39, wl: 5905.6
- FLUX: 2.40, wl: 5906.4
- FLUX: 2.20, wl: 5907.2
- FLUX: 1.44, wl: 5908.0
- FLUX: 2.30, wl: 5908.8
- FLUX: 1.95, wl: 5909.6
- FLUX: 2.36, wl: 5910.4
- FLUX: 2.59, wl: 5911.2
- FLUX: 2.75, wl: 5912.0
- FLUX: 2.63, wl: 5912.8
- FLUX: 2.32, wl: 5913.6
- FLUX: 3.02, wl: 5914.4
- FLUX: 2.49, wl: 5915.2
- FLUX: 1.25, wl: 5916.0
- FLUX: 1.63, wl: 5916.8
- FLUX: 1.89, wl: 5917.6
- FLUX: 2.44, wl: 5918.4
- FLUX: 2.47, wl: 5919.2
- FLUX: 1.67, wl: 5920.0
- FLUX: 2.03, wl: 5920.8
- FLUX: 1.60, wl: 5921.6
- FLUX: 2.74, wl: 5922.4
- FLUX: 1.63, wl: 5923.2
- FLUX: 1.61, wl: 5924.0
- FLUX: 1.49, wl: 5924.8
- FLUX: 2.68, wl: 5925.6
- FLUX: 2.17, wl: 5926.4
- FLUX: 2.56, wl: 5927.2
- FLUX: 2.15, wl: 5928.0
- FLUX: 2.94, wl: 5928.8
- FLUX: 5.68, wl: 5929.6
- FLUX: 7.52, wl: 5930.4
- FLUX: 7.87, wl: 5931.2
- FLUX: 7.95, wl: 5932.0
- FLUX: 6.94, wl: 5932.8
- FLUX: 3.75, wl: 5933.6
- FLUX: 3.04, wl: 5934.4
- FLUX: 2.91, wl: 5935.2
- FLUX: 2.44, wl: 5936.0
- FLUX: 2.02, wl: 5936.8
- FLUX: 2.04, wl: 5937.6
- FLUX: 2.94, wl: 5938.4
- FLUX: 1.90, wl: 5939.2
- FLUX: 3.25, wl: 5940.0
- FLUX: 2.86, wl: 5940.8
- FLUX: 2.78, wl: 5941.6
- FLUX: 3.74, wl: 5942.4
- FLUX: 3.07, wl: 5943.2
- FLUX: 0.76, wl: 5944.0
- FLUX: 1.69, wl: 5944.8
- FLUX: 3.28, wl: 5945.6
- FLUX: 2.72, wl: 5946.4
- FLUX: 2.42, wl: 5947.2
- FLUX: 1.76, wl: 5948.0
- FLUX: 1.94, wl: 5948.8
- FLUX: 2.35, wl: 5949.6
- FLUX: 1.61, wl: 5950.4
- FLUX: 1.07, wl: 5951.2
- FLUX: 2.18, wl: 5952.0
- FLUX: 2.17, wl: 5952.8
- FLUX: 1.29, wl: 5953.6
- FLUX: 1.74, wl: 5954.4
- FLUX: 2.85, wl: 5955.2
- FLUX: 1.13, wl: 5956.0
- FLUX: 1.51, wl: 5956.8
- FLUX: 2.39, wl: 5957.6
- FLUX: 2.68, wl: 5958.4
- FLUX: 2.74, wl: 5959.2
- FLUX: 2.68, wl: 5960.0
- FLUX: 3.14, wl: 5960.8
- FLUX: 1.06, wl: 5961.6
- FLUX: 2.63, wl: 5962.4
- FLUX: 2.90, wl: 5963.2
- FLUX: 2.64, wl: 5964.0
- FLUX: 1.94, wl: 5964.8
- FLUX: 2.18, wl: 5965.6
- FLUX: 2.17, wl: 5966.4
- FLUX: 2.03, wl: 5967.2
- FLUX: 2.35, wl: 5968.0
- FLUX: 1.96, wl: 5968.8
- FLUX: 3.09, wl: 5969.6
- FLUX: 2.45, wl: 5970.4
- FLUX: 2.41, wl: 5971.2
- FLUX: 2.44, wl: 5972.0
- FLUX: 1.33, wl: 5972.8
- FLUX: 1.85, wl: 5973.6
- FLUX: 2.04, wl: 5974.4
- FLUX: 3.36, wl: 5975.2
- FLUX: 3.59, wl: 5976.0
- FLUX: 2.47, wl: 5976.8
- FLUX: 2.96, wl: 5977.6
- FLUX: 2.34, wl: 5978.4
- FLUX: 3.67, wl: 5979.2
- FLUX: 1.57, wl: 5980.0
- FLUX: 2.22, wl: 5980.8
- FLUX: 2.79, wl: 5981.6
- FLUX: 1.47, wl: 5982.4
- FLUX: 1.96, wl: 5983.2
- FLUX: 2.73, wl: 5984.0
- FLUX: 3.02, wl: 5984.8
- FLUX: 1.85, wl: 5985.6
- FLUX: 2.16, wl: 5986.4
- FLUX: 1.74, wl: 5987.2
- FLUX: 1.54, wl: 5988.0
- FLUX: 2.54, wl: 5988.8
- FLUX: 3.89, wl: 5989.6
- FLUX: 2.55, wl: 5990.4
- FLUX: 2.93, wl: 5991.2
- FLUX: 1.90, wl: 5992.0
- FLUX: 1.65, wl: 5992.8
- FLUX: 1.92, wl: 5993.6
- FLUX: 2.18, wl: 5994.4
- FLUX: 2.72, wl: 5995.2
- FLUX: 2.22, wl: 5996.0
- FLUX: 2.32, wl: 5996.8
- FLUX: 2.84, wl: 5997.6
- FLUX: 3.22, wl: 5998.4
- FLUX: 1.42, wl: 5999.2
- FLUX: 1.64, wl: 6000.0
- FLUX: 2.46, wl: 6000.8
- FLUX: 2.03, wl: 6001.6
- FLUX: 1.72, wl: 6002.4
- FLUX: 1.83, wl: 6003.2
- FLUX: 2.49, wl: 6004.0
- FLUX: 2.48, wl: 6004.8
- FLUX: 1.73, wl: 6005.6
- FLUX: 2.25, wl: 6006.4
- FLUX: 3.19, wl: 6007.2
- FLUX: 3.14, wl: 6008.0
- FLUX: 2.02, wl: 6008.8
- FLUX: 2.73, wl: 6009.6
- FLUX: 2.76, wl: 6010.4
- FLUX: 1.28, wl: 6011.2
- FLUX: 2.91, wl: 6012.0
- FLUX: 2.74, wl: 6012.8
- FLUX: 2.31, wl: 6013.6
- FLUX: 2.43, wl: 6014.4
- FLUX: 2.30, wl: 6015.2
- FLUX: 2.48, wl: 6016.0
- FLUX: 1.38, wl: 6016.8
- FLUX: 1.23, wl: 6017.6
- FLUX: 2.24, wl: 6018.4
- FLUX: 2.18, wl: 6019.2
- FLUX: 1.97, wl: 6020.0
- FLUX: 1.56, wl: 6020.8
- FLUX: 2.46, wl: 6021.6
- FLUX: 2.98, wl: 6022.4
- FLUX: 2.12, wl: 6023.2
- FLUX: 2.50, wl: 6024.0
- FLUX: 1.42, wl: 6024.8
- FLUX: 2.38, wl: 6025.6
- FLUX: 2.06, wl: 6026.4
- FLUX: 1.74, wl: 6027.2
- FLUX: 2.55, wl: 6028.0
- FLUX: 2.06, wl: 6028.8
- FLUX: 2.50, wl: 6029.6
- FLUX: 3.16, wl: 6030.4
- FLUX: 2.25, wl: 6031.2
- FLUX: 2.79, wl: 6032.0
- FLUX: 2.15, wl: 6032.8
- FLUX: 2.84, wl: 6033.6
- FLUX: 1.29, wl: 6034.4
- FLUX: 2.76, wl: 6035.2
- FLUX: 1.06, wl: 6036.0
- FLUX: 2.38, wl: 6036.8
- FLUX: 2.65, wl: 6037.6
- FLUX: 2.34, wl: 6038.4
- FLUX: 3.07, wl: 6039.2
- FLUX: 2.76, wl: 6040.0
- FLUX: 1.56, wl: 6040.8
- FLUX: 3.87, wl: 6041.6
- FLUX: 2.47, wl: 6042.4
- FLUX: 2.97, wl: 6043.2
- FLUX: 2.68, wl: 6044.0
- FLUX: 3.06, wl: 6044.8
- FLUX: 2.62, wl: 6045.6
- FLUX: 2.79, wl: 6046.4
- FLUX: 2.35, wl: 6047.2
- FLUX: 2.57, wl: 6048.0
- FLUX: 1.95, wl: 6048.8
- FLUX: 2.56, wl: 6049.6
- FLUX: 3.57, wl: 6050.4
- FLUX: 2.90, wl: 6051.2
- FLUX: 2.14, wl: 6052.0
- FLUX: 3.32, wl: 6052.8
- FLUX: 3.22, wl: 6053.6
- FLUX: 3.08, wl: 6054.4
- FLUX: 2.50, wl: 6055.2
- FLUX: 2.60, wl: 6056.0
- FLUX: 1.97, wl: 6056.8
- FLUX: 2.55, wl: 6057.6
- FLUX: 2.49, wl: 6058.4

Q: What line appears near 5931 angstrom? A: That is [O III]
